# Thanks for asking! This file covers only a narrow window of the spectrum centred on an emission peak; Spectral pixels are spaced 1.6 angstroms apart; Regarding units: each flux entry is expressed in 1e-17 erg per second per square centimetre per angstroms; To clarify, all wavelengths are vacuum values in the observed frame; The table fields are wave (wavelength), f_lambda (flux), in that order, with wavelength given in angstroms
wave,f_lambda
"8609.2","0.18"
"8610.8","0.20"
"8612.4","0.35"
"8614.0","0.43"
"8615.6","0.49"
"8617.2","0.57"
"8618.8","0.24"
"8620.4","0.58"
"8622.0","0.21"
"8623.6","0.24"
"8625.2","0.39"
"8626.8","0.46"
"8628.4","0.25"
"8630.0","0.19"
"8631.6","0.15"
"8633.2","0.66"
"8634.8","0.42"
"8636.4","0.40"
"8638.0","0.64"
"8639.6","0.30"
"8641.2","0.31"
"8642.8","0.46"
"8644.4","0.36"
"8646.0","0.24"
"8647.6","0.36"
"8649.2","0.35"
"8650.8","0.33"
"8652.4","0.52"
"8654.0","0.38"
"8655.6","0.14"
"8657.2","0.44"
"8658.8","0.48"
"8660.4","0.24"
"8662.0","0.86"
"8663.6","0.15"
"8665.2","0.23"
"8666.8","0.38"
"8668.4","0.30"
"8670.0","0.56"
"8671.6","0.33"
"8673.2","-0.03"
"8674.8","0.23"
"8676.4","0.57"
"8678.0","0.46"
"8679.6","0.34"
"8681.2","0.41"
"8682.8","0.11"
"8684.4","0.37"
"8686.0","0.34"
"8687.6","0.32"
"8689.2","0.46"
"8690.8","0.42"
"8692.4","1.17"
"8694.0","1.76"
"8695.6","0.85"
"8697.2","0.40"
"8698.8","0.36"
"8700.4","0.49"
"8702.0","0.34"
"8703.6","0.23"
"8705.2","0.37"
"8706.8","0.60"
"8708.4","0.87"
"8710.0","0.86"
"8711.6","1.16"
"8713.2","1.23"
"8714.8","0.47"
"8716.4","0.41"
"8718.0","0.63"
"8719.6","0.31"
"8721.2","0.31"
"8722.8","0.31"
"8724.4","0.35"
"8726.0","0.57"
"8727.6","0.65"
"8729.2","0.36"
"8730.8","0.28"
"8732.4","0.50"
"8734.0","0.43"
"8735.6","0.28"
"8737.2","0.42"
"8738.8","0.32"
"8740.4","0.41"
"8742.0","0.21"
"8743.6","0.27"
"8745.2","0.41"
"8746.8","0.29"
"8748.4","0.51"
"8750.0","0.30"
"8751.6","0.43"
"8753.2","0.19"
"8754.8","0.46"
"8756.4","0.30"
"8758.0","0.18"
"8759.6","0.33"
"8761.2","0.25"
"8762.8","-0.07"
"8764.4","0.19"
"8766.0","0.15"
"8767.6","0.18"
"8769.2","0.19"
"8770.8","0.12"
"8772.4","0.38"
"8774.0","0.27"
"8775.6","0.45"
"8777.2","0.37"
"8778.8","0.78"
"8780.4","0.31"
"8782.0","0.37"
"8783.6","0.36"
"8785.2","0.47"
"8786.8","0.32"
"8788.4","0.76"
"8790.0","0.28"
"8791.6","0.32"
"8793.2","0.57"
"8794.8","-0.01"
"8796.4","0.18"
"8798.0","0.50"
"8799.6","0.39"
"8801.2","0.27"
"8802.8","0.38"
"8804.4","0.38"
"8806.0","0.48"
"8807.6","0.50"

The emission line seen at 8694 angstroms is [S II] 6716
